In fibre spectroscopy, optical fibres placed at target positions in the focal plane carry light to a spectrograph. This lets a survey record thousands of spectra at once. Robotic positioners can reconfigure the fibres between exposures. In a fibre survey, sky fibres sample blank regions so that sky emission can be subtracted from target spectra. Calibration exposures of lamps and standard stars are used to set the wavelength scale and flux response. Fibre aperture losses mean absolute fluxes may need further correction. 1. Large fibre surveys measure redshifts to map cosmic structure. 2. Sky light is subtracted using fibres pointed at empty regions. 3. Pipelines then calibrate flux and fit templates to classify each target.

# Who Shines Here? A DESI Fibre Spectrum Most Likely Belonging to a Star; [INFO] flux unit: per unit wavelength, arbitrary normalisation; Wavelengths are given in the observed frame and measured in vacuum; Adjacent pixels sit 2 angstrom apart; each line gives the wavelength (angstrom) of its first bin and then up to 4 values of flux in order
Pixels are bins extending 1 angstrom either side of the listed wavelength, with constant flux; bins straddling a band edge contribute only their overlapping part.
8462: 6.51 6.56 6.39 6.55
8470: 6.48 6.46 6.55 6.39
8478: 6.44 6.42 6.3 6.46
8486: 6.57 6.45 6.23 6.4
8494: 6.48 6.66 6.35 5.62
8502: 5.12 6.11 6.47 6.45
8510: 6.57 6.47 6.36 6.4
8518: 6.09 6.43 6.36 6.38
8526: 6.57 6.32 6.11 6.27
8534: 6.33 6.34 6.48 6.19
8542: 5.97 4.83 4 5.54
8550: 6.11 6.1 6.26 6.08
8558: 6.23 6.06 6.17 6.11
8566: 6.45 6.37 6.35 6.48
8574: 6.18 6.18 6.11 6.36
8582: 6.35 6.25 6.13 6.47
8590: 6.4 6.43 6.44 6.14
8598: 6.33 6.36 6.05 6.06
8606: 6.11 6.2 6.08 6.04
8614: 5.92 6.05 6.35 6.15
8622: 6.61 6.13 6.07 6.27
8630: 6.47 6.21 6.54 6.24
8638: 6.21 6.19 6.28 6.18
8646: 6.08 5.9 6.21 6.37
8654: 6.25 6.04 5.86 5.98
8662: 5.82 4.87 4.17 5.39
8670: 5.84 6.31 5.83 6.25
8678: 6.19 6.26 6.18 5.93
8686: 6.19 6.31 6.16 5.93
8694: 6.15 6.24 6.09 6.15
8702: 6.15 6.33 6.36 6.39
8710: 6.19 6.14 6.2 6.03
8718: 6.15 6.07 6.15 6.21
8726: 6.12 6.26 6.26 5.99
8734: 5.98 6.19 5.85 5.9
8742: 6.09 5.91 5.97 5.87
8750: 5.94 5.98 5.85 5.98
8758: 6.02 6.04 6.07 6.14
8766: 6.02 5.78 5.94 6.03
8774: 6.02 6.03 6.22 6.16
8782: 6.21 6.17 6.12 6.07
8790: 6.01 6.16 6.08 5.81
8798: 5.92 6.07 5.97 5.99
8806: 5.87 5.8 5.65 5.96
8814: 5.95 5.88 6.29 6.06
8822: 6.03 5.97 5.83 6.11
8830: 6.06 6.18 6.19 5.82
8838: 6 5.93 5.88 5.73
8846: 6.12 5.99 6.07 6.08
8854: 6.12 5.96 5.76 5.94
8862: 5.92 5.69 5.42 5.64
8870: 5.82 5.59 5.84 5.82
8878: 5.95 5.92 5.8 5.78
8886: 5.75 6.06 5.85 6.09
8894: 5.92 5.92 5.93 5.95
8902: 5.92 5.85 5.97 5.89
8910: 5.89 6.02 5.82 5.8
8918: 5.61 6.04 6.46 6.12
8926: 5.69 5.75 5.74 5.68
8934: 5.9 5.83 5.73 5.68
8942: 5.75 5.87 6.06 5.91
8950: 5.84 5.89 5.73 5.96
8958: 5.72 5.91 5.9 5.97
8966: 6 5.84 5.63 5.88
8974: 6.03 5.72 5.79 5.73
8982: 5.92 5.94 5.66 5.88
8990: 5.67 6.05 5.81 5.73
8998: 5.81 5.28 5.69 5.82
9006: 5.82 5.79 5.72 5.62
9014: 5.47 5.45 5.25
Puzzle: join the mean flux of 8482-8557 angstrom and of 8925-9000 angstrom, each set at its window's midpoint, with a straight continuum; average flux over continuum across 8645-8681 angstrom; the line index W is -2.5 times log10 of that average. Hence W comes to 0.03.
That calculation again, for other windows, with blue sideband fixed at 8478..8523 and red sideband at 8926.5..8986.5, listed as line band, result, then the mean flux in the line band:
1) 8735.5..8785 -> 0.00 mag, 6.01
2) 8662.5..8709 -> 0.02 mag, 5.98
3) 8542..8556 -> 0.13 mag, 5.55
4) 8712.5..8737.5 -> -0.01 mag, 6.13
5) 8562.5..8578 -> -0.01 mag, 6.29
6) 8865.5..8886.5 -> 0.03 mag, 5.77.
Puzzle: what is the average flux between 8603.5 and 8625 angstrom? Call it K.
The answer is 6.16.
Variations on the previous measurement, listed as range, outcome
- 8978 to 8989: 5.82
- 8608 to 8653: 6.21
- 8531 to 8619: 6.13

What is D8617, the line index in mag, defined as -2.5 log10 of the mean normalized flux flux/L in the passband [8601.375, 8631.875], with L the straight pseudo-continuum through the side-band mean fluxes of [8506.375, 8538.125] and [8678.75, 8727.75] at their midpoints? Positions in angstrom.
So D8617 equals 0.02 mag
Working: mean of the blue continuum 6.37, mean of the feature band 6.17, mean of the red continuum 6.17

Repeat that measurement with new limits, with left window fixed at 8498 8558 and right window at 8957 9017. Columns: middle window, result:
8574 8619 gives -0.03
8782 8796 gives -0.03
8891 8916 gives -0.02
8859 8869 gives 0.03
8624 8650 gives -0.04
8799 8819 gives -0.01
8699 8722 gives -0.04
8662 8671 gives 0.16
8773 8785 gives -0.04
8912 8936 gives -0.01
